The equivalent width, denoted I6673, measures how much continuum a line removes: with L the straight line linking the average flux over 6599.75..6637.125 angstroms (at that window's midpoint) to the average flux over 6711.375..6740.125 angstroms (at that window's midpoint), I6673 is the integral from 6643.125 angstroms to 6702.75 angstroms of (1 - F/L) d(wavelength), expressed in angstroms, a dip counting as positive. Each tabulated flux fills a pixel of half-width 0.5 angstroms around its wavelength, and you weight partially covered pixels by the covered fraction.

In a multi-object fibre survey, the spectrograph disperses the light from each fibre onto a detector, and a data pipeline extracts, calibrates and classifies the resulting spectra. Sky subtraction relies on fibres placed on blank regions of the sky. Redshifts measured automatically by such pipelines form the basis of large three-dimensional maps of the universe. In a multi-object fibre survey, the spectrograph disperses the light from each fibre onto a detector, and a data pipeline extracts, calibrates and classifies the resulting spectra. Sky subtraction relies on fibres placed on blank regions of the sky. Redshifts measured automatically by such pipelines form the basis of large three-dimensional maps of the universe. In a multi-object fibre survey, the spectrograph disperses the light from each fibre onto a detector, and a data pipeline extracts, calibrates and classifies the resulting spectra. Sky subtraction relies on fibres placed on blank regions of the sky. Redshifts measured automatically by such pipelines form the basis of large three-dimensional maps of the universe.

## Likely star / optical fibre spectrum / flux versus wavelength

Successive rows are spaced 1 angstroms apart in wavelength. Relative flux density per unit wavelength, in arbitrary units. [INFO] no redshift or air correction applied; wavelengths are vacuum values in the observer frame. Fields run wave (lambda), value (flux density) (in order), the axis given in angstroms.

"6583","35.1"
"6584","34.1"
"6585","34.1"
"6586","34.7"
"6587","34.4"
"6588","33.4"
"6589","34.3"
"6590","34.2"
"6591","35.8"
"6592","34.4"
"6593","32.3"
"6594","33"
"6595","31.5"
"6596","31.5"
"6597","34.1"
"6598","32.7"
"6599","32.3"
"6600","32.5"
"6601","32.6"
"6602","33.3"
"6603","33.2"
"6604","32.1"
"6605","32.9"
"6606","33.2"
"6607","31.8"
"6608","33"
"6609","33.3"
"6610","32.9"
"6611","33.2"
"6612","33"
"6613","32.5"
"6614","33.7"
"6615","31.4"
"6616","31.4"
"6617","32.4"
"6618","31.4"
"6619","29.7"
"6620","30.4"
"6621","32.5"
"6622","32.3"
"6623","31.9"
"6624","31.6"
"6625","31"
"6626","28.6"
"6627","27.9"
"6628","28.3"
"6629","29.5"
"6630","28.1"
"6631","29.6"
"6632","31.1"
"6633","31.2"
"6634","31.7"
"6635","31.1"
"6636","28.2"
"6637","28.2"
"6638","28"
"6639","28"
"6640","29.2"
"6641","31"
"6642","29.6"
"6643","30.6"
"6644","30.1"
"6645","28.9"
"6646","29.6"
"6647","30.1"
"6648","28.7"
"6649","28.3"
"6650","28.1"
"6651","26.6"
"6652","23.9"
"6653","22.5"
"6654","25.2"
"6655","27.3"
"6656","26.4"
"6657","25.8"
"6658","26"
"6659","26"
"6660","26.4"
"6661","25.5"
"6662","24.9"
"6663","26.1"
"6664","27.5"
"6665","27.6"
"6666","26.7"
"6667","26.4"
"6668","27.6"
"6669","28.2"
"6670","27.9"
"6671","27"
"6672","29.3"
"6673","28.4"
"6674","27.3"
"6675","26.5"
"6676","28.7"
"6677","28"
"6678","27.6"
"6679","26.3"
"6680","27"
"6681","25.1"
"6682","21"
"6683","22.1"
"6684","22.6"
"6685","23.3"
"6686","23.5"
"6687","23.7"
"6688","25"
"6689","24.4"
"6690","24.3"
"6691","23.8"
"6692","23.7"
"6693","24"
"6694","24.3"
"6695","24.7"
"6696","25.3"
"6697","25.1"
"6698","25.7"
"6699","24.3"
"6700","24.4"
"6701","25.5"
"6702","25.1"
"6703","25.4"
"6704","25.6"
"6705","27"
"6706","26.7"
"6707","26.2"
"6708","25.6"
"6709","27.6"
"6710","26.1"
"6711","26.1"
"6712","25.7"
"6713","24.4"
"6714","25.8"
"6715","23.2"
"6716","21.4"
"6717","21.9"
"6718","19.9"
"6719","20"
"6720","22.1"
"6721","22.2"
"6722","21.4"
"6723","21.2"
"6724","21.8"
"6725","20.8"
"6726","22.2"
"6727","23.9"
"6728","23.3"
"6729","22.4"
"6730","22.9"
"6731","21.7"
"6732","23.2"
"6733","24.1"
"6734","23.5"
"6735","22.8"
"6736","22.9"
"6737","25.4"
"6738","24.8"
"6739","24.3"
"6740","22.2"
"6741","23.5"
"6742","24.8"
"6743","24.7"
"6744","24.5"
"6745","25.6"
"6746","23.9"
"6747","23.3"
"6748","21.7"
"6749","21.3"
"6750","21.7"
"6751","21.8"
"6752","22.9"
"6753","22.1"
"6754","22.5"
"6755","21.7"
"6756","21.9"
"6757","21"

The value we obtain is 2.20 angstroms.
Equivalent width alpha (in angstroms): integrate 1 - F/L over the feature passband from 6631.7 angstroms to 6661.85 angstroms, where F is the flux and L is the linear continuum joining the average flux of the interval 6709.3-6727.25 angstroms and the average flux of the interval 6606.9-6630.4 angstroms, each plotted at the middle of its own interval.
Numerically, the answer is 0.9 angstroms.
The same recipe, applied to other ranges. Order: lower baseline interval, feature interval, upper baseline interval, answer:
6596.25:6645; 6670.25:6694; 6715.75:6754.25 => 1.2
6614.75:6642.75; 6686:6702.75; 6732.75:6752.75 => 1.1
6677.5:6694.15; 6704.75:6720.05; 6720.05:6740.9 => -0.6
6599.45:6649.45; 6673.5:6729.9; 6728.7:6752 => 3.4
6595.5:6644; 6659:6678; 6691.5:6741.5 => 0.2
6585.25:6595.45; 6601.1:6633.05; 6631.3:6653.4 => -0.2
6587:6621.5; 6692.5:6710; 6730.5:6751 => 0.4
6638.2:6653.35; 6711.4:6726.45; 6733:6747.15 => 1.6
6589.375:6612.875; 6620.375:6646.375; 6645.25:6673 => -0.3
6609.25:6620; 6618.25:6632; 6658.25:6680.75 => 0.4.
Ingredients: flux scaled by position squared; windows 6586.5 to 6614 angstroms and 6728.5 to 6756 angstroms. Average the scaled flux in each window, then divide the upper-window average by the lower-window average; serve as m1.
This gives 0.73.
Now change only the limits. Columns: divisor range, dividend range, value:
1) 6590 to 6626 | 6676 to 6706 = 0.79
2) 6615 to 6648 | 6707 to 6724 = 0.80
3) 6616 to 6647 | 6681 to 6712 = 0.84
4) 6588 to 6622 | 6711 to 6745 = 0.73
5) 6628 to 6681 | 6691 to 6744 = 0.87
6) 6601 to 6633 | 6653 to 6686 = 0.84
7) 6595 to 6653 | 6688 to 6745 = 0.80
